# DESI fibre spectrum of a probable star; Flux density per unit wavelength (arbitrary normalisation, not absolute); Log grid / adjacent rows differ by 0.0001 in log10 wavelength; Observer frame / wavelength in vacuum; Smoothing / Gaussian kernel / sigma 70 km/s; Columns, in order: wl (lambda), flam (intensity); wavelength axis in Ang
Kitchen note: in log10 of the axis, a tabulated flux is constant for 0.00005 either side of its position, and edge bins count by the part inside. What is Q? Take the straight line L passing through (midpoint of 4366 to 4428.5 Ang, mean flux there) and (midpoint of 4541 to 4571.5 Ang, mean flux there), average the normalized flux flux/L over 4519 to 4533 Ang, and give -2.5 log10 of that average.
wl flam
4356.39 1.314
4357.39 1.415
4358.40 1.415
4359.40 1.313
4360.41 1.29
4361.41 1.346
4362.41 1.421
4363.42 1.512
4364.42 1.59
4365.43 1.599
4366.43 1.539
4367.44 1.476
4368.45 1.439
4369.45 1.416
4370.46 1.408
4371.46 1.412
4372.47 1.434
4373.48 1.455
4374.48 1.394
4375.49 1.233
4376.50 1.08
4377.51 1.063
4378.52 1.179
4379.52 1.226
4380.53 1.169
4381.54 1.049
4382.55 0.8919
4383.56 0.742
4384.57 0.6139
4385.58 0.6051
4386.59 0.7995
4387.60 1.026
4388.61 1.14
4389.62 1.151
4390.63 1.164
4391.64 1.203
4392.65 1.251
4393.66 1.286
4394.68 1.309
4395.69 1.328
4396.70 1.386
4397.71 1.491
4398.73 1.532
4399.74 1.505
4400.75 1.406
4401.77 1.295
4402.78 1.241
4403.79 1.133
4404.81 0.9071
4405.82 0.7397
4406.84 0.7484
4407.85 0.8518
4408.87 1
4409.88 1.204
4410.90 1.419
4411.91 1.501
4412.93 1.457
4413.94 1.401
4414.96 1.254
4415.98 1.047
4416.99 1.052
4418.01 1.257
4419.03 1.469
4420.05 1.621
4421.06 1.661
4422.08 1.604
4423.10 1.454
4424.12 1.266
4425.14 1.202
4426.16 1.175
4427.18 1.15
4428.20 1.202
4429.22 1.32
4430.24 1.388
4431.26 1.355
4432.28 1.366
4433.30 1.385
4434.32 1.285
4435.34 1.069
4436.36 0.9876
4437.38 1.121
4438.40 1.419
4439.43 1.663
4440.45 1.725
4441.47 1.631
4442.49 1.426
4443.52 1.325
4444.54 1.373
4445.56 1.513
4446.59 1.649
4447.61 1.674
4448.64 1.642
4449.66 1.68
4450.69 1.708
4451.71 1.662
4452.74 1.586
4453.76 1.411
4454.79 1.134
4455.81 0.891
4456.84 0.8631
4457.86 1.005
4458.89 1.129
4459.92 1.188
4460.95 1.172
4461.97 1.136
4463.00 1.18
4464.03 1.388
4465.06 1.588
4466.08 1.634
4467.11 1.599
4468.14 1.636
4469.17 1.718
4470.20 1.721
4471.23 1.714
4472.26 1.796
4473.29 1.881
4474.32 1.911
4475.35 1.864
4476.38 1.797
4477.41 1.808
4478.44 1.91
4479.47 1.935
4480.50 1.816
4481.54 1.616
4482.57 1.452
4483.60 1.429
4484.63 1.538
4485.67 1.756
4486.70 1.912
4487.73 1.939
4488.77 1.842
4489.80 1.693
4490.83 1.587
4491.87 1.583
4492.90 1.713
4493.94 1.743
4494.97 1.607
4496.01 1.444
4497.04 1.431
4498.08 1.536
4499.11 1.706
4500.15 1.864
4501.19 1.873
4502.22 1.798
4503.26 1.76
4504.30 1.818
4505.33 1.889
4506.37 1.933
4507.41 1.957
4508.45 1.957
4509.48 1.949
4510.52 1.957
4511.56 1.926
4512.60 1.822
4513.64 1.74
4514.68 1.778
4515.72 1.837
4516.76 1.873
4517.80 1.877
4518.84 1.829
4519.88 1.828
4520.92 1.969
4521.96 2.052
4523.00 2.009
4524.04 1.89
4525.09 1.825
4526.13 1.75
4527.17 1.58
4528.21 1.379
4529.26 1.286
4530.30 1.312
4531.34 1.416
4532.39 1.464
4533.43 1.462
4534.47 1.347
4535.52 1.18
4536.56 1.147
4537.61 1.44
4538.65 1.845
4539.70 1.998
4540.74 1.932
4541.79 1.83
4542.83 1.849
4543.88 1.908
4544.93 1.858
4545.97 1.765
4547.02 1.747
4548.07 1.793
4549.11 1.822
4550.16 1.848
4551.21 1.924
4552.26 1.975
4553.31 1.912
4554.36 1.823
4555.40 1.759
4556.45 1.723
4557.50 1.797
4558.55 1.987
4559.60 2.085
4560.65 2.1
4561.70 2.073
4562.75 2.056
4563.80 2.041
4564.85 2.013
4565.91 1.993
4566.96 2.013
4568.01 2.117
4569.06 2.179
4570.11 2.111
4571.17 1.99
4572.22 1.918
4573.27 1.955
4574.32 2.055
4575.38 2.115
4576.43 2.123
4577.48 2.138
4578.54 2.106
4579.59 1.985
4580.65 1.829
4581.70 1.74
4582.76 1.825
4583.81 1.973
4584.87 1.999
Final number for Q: 0.08 mag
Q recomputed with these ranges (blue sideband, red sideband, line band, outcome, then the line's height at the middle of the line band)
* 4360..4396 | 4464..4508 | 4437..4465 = 0.130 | 1.57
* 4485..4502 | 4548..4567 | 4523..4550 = 0.134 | 1.86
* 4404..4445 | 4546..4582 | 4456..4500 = -0.028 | 1.55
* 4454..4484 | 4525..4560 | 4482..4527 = -0.115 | 1.6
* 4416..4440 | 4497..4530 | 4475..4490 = -0.081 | 1.63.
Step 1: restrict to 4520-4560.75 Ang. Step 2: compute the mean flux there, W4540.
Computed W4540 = 1.74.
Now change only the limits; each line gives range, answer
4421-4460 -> 1.36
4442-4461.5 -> 1.37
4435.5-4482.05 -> 1.51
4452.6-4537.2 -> 1.64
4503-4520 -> 1.87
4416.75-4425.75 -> 1.41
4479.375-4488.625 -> 1.7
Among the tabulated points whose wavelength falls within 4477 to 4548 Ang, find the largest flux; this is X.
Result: 2.052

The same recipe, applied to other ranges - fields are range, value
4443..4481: 1.935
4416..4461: 1.725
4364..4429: 1.661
